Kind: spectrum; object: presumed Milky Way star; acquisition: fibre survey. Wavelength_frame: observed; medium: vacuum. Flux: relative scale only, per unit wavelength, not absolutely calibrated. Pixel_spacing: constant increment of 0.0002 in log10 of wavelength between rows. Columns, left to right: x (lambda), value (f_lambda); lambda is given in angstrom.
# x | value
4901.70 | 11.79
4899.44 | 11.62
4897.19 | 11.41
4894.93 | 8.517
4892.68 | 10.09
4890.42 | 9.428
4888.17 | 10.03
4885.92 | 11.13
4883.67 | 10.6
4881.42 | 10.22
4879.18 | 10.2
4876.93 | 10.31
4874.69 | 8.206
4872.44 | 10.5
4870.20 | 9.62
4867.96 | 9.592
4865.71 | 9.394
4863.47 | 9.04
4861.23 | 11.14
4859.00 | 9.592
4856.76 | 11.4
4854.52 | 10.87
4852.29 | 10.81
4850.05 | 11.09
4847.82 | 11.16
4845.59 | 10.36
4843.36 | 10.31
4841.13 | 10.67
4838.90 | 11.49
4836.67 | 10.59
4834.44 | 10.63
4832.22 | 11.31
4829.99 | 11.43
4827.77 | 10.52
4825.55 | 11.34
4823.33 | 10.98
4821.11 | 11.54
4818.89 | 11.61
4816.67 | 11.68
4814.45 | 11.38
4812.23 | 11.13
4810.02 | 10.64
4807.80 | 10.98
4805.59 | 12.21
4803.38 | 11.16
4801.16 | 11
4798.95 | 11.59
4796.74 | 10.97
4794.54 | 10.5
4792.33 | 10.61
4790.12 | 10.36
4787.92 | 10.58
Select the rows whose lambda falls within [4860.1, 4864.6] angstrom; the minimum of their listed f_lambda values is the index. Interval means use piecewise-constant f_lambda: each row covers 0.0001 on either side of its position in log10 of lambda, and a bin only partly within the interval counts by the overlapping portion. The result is 9.04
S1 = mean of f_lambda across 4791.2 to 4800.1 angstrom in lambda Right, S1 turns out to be 10.9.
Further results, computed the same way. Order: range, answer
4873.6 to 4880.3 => 9.59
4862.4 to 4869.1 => 9.34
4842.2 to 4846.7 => 10.3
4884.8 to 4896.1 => 9.84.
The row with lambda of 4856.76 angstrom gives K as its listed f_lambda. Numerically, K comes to 11.4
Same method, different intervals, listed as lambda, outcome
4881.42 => 10.22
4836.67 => 10.59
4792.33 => 10.61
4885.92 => 11.13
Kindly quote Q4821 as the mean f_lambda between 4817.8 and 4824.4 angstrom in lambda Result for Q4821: 11.4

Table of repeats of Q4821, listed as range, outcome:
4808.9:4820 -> 11.3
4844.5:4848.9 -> 10.8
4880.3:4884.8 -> 10.4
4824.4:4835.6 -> 11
